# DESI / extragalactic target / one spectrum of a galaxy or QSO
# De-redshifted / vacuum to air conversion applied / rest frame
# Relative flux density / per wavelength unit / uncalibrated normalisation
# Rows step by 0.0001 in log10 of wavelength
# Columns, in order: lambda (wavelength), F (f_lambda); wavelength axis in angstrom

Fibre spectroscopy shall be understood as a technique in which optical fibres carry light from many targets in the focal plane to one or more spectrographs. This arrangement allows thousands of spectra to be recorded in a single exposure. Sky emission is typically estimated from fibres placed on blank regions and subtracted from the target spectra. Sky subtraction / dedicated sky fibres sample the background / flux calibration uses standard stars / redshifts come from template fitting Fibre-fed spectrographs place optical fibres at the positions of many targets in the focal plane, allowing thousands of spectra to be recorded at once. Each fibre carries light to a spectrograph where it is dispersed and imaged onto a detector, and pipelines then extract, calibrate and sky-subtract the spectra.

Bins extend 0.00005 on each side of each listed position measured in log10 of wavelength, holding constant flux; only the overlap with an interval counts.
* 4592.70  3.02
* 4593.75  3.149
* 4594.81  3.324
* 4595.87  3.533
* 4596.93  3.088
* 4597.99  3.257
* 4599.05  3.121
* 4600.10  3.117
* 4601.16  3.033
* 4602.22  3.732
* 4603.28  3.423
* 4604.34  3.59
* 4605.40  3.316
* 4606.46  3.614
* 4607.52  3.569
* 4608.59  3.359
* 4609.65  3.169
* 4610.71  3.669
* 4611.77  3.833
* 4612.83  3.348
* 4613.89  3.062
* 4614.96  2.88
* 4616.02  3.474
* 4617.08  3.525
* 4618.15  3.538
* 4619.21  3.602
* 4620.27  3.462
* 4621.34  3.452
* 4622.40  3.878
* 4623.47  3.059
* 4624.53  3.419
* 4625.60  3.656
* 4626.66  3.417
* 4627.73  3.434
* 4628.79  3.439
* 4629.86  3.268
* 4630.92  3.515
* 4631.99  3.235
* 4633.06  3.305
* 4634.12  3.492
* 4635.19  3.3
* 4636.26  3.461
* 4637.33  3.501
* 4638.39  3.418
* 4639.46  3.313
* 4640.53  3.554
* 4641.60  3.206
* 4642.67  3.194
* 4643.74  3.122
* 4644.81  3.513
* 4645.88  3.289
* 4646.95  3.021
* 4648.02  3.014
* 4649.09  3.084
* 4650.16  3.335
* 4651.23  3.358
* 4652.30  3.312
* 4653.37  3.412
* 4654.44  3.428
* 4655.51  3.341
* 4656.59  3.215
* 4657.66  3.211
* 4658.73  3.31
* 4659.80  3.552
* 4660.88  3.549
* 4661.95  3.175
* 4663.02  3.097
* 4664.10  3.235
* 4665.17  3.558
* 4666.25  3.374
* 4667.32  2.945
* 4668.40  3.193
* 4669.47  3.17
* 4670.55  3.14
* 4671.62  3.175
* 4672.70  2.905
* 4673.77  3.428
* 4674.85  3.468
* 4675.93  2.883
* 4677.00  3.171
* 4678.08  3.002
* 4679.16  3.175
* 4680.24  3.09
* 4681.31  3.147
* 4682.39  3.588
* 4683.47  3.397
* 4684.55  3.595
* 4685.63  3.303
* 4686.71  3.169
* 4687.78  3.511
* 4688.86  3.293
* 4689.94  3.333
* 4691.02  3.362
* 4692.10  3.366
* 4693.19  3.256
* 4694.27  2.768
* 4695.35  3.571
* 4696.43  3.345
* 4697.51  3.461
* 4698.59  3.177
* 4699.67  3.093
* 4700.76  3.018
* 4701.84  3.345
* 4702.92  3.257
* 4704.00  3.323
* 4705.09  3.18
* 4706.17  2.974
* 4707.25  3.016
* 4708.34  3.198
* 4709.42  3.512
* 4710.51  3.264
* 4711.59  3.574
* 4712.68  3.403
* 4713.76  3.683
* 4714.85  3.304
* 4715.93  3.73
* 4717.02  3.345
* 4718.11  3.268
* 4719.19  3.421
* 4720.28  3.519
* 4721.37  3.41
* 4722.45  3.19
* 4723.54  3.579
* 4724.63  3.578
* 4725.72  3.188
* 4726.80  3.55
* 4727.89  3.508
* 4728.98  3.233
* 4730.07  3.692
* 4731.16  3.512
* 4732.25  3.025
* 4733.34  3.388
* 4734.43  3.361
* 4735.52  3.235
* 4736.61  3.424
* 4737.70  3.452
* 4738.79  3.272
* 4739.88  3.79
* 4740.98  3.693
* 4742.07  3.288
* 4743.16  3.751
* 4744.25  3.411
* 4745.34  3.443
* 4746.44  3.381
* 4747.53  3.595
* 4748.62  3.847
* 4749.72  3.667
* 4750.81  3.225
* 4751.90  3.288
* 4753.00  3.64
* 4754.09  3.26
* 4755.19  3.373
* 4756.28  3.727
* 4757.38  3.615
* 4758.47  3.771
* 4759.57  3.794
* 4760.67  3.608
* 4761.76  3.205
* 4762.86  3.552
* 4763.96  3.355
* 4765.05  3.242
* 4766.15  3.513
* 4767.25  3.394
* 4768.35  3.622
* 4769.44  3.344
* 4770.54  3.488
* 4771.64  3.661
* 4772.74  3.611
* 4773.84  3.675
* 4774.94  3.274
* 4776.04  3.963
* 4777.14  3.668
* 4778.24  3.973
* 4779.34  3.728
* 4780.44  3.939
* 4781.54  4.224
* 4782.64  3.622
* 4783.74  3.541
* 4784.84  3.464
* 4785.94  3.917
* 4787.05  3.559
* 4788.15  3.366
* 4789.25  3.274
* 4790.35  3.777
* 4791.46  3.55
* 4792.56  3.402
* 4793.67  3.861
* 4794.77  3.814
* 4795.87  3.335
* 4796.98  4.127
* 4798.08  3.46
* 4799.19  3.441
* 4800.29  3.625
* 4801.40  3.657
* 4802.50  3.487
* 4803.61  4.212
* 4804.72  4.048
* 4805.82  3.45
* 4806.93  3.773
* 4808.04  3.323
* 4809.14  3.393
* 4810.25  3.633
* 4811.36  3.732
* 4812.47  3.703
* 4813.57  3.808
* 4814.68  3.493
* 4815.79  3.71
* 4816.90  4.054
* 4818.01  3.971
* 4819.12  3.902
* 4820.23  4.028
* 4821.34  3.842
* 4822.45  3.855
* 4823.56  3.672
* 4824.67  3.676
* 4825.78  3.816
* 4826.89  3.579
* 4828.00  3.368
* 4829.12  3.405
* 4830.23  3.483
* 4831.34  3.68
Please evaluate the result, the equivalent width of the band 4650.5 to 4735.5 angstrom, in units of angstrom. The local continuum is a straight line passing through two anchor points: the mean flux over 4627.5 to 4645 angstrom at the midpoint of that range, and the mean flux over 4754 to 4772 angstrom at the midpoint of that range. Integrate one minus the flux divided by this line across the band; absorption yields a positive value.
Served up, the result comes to 2.94 angstrom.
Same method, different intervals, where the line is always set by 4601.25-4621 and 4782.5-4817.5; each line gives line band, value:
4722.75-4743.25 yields 0.77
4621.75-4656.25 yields 1.20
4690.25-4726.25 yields 2.26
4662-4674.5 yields 1.07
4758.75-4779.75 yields 0.28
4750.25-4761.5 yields 0.24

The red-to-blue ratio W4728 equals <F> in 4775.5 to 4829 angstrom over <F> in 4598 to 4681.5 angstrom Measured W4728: 1.1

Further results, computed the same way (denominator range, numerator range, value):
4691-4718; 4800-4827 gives 1.13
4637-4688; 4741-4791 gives 1.09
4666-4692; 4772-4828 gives 1.14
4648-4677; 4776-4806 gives 1.13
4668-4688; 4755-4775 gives 1.09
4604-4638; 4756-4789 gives 1.05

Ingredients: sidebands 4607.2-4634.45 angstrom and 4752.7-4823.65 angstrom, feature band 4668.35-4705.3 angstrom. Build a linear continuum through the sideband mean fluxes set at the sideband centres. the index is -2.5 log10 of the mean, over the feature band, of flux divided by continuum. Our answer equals 0.08 mag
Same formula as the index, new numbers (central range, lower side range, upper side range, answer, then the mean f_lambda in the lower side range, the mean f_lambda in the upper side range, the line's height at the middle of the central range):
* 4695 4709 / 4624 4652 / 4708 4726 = 0.06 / 3.34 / 3.43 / 3.41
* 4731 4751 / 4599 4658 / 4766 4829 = 0.03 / 3.37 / 3.67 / 3.57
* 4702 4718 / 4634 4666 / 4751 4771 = 0.02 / 3.32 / 3.48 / 3.41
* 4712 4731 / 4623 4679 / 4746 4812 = 0.00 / 3.29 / 3.6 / 3.46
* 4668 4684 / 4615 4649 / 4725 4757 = 0.07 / 3.38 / 3.46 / 3.41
